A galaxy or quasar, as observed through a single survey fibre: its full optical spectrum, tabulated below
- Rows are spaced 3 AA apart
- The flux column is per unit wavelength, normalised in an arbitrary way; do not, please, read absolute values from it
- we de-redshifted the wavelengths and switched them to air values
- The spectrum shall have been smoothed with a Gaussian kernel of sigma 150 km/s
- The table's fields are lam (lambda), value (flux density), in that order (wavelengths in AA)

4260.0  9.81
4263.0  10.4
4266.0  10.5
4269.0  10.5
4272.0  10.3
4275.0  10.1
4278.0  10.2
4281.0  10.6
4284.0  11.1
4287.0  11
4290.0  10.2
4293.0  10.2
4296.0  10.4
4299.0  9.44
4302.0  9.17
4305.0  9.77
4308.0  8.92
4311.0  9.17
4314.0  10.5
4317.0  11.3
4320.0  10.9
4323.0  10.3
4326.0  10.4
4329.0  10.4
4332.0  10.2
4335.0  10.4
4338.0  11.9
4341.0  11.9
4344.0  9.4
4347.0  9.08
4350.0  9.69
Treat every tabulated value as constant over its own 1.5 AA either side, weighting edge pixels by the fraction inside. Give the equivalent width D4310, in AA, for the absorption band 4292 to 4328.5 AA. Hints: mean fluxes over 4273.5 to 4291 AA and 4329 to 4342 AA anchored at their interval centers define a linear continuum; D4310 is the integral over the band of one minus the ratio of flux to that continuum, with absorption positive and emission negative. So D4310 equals 2.5 AA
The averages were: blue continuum 10.5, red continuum 11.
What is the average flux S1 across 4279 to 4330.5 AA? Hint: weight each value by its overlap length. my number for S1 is 10.2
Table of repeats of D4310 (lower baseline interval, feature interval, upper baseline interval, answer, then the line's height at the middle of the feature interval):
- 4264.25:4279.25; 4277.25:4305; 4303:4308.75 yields -1.2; 9.79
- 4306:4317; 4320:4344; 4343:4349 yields -3.1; 9.47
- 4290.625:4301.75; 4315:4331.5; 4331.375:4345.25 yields -0.2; 10.5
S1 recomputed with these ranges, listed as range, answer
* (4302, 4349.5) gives 10.3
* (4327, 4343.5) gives 10.8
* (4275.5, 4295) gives 10.5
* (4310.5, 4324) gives 10.5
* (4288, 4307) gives 9.87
